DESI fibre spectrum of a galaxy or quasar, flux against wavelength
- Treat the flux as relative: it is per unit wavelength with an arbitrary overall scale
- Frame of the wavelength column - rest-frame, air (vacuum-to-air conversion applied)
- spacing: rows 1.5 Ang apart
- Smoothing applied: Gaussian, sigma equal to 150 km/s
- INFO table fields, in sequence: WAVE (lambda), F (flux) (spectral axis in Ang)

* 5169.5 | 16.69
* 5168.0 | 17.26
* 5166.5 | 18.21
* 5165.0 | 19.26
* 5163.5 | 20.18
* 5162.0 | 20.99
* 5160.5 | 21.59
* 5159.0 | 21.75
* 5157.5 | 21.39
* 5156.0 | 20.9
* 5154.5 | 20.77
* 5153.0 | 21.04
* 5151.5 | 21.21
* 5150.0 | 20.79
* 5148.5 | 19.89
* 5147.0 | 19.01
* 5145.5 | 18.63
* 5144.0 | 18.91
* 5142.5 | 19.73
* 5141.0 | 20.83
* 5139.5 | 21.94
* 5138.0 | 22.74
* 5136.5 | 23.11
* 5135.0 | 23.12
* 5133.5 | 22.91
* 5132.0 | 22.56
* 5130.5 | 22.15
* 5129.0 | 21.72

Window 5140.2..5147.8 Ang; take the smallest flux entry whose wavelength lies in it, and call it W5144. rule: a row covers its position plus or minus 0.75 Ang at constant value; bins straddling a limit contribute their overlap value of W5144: 18.63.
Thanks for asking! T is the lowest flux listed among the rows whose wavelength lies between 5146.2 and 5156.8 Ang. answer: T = 19.01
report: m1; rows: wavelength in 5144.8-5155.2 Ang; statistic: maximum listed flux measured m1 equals 21.21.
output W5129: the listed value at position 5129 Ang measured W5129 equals 21.72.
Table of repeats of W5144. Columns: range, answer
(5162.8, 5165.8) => 19.26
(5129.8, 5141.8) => 20.83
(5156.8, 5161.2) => 21.39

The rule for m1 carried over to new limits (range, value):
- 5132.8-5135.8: 23.12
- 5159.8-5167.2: 21.59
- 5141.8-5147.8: 19.73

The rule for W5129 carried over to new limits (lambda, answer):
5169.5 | 16.69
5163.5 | 20.18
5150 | 20.79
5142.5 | 19.73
